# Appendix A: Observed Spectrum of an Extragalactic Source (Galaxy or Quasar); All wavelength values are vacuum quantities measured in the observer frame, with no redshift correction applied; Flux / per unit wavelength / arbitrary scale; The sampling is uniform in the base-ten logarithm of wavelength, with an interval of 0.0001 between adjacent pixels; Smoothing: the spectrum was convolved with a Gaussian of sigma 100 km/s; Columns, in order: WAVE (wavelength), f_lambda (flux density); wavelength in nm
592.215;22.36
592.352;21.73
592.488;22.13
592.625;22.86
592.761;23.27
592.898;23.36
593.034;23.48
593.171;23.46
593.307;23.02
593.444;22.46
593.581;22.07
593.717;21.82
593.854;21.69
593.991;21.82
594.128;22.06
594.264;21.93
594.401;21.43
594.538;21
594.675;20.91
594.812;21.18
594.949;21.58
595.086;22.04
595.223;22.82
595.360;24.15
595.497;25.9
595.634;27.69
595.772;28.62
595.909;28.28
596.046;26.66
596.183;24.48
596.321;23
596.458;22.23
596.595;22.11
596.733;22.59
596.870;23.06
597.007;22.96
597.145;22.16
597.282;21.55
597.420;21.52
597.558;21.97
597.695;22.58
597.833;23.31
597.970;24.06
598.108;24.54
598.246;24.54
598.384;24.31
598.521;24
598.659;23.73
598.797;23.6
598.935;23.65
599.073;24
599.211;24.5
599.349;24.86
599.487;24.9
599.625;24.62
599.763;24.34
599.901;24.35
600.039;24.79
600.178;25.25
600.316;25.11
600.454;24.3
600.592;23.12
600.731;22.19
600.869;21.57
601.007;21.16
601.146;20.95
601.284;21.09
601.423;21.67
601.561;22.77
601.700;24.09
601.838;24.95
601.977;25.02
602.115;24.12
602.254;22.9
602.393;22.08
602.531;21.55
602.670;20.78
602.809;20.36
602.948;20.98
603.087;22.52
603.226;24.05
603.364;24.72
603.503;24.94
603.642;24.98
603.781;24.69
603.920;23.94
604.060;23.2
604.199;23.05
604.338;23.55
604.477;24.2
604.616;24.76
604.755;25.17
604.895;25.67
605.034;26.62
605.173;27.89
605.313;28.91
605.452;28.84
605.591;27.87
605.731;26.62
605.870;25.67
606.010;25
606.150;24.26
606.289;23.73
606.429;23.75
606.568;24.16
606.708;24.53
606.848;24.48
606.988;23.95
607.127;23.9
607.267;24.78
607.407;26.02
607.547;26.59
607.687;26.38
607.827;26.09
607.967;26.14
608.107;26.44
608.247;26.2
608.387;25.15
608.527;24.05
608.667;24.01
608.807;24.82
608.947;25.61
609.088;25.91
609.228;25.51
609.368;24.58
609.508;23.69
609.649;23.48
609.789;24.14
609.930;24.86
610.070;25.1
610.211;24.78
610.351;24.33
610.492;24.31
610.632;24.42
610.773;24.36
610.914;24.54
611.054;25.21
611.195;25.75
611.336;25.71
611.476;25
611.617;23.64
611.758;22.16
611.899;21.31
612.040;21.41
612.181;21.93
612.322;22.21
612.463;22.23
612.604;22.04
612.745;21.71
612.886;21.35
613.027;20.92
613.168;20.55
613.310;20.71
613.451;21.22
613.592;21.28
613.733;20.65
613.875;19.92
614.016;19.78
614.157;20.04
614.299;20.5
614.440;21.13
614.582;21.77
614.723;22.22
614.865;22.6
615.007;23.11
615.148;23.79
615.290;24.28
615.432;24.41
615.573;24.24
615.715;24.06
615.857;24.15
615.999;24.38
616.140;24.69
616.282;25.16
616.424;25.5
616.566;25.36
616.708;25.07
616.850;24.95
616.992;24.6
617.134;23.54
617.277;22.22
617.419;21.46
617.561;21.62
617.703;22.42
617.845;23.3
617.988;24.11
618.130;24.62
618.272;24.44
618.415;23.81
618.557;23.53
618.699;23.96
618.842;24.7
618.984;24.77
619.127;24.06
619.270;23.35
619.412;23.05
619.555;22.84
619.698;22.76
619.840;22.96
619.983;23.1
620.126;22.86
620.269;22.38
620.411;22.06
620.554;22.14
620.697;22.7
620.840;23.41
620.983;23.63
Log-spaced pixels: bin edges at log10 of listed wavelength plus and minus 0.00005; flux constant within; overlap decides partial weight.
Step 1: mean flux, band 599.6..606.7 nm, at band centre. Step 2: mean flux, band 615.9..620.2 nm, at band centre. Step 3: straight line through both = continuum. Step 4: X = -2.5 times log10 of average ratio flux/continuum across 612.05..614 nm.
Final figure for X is 0.13 mag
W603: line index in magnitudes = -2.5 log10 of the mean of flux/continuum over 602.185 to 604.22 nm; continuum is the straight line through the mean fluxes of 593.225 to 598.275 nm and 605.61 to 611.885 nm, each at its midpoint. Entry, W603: 0.05 mag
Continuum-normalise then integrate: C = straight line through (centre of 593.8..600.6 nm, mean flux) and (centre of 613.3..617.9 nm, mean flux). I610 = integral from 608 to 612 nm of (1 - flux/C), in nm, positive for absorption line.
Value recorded -0.26 nm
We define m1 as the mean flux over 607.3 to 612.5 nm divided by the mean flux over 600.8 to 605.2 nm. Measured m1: 1.0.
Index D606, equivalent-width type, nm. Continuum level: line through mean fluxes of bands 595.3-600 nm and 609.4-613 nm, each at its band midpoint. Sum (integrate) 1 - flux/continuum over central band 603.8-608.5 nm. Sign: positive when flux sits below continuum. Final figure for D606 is -0.32 nm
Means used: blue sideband 24.1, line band 25.4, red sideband 23.6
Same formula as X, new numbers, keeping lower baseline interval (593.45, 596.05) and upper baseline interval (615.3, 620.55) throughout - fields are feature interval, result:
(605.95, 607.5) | -0.043 mag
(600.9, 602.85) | 0.047 mag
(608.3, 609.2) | -0.065 mag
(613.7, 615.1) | 0.117 mag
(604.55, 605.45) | -0.140 mag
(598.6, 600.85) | -0.036 mag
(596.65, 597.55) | 0.049 mag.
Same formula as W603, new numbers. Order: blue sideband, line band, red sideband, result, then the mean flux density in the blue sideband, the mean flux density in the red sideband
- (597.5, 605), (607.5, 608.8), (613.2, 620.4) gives -0.10 mag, 23.6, 23.1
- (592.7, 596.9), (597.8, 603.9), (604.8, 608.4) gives 0.05 mag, 23.2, 25.8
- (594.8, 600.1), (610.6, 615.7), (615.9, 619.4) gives 0.07 mag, 23.9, 24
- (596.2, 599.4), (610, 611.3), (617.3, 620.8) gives -0.07 mag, 23.3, 23.2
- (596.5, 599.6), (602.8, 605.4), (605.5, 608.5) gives 0.01 mag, 23.4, 25.3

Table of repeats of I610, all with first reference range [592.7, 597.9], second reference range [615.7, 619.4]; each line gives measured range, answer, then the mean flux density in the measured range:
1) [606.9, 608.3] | -0.12 nm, 25.6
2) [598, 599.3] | -0.05 nm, 24.1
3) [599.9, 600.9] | -0.03 nm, 23.9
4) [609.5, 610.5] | -0.03 nm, 24.4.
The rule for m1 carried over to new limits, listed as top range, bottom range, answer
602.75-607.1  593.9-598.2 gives 1.07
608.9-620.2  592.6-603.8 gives 1.00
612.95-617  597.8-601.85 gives 0.96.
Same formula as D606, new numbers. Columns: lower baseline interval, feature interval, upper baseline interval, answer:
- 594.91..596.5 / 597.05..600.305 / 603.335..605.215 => 0.14 nm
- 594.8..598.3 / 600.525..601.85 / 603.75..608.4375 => 0.12 nm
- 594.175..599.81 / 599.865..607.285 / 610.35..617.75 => -0.23 nm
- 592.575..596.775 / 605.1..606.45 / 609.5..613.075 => -0.17 nm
